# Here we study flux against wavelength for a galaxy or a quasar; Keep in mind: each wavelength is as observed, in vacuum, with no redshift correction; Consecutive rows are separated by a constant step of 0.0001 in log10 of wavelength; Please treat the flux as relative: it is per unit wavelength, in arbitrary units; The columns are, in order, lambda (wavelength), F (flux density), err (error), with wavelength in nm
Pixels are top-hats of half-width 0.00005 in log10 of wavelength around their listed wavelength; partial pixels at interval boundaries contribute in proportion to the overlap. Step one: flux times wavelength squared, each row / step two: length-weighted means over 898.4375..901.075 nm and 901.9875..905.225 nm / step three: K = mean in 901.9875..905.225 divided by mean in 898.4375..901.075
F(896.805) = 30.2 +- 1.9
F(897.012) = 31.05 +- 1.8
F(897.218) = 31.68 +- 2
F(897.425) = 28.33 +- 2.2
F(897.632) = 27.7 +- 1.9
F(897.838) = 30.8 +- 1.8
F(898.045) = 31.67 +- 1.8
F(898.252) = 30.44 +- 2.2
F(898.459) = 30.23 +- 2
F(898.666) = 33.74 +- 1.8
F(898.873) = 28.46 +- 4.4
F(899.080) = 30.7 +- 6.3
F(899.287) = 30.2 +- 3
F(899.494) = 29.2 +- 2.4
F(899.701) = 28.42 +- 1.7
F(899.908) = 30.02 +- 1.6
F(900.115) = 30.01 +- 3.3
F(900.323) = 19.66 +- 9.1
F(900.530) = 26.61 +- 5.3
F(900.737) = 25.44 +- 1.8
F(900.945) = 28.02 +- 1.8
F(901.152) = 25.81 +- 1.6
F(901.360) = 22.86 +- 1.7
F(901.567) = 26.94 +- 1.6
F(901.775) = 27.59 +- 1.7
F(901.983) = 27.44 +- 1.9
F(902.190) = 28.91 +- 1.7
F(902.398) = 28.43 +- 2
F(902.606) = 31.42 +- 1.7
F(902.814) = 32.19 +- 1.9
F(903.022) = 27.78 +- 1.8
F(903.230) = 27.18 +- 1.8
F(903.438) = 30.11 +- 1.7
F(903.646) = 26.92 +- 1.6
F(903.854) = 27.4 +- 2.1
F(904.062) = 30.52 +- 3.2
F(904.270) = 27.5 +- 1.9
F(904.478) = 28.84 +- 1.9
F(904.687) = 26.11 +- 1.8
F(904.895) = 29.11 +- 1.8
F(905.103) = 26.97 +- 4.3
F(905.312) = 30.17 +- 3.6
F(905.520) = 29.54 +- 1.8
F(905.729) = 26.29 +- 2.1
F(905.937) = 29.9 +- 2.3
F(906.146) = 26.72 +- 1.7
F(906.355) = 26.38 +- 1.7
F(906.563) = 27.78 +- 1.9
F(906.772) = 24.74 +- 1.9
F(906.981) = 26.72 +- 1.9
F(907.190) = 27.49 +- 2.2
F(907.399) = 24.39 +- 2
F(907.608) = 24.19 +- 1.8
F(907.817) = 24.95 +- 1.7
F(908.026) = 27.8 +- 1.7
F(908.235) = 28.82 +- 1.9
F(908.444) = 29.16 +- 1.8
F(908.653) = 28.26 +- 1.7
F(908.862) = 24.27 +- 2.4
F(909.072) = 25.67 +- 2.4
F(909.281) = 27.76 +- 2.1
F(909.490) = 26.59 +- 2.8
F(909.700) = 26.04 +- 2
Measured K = 1.01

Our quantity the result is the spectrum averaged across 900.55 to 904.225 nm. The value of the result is 27.9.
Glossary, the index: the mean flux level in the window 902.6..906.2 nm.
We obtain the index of 28.5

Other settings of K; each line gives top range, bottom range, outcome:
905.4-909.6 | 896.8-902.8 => 0.95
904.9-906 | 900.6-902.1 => 1.10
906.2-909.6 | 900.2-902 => 1.06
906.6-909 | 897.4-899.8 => 0.90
